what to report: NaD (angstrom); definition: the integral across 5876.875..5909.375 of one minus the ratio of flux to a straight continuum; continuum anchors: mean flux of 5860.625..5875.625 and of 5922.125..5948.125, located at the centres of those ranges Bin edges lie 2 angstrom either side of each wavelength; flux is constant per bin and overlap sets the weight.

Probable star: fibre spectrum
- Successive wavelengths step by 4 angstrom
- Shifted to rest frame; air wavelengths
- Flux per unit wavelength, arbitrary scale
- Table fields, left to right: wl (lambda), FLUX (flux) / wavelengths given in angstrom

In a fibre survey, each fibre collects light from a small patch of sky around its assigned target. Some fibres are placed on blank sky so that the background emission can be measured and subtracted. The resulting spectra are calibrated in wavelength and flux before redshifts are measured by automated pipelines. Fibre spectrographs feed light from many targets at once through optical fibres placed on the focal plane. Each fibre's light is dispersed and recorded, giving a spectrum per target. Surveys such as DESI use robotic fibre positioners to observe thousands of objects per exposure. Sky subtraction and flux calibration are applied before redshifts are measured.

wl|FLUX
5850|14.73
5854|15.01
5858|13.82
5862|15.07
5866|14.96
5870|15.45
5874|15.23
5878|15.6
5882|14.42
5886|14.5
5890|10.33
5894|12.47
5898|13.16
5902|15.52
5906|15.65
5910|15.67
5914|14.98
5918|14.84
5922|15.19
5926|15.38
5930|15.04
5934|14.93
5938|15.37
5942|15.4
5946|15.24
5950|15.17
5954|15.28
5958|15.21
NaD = 2.6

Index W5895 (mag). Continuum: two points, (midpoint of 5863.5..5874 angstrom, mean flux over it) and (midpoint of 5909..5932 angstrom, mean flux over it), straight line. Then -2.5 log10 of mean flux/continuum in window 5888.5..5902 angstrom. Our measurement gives 0.20 mag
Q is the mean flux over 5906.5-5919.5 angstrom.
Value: 15.2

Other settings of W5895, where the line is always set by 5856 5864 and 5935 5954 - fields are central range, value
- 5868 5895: 0.04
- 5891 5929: 0.02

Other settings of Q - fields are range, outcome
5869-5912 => 14.3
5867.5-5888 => 15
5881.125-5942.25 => 14.5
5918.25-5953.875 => 15.2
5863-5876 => 15.2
